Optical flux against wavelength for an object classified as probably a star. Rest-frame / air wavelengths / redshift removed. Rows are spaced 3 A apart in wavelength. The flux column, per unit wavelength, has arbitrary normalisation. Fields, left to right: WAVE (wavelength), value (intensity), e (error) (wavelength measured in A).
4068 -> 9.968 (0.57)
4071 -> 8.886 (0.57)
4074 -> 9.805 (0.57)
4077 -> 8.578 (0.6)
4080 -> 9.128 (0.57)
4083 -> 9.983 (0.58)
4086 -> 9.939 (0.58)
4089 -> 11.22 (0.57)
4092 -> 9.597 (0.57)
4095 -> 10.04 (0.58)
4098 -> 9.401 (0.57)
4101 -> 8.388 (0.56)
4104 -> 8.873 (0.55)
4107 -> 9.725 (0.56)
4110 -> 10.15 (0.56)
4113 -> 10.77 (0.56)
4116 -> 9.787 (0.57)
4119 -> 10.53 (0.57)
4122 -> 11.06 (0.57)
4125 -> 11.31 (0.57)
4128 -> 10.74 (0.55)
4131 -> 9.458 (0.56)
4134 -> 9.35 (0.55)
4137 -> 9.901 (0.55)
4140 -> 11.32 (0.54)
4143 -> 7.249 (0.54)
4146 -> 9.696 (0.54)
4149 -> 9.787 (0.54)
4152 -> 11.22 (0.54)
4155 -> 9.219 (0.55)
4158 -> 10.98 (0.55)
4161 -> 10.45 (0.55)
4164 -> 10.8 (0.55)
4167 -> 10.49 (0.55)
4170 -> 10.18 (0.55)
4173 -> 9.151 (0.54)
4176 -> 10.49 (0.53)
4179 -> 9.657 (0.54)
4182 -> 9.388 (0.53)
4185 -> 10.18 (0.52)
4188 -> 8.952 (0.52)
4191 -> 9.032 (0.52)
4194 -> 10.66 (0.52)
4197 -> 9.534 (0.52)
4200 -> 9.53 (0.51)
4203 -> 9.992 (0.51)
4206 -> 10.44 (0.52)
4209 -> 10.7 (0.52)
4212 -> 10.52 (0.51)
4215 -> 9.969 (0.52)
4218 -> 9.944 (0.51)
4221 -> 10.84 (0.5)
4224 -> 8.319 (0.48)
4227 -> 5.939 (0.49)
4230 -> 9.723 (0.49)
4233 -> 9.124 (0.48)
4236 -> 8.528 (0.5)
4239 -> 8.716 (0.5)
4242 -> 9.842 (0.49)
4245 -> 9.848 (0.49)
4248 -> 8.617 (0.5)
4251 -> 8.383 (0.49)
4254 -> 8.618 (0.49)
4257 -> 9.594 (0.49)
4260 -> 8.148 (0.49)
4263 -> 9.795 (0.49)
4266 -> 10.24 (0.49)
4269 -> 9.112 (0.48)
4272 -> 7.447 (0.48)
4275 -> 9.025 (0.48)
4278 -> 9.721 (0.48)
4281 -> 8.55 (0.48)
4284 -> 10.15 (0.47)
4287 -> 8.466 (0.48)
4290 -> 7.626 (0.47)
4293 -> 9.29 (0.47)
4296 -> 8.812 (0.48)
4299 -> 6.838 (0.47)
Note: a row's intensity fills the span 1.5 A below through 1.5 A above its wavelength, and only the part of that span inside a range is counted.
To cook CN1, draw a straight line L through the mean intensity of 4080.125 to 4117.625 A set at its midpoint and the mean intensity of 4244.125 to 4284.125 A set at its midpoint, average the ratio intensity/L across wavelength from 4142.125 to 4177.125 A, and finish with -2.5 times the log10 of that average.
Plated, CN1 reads -0.06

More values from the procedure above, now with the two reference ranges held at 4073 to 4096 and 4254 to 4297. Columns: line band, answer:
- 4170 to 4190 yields -0.032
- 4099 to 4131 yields -0.048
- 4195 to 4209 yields -0.079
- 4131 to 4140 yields -0.035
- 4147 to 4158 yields -0.075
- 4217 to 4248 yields 0.014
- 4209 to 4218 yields -0.114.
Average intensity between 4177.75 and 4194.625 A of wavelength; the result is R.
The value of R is 9.59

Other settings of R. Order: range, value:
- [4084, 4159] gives 9.98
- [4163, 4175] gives 10.1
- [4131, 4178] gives 10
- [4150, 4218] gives 10.1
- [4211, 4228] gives 9.32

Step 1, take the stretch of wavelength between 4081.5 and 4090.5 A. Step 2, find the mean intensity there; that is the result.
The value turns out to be 10.4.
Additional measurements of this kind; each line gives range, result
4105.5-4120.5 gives 10.2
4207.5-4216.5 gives 10.4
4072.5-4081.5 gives 9.17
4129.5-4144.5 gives 9.46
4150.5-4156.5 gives 10.2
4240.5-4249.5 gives 9.44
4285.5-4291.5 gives 8.05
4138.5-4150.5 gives 9.51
